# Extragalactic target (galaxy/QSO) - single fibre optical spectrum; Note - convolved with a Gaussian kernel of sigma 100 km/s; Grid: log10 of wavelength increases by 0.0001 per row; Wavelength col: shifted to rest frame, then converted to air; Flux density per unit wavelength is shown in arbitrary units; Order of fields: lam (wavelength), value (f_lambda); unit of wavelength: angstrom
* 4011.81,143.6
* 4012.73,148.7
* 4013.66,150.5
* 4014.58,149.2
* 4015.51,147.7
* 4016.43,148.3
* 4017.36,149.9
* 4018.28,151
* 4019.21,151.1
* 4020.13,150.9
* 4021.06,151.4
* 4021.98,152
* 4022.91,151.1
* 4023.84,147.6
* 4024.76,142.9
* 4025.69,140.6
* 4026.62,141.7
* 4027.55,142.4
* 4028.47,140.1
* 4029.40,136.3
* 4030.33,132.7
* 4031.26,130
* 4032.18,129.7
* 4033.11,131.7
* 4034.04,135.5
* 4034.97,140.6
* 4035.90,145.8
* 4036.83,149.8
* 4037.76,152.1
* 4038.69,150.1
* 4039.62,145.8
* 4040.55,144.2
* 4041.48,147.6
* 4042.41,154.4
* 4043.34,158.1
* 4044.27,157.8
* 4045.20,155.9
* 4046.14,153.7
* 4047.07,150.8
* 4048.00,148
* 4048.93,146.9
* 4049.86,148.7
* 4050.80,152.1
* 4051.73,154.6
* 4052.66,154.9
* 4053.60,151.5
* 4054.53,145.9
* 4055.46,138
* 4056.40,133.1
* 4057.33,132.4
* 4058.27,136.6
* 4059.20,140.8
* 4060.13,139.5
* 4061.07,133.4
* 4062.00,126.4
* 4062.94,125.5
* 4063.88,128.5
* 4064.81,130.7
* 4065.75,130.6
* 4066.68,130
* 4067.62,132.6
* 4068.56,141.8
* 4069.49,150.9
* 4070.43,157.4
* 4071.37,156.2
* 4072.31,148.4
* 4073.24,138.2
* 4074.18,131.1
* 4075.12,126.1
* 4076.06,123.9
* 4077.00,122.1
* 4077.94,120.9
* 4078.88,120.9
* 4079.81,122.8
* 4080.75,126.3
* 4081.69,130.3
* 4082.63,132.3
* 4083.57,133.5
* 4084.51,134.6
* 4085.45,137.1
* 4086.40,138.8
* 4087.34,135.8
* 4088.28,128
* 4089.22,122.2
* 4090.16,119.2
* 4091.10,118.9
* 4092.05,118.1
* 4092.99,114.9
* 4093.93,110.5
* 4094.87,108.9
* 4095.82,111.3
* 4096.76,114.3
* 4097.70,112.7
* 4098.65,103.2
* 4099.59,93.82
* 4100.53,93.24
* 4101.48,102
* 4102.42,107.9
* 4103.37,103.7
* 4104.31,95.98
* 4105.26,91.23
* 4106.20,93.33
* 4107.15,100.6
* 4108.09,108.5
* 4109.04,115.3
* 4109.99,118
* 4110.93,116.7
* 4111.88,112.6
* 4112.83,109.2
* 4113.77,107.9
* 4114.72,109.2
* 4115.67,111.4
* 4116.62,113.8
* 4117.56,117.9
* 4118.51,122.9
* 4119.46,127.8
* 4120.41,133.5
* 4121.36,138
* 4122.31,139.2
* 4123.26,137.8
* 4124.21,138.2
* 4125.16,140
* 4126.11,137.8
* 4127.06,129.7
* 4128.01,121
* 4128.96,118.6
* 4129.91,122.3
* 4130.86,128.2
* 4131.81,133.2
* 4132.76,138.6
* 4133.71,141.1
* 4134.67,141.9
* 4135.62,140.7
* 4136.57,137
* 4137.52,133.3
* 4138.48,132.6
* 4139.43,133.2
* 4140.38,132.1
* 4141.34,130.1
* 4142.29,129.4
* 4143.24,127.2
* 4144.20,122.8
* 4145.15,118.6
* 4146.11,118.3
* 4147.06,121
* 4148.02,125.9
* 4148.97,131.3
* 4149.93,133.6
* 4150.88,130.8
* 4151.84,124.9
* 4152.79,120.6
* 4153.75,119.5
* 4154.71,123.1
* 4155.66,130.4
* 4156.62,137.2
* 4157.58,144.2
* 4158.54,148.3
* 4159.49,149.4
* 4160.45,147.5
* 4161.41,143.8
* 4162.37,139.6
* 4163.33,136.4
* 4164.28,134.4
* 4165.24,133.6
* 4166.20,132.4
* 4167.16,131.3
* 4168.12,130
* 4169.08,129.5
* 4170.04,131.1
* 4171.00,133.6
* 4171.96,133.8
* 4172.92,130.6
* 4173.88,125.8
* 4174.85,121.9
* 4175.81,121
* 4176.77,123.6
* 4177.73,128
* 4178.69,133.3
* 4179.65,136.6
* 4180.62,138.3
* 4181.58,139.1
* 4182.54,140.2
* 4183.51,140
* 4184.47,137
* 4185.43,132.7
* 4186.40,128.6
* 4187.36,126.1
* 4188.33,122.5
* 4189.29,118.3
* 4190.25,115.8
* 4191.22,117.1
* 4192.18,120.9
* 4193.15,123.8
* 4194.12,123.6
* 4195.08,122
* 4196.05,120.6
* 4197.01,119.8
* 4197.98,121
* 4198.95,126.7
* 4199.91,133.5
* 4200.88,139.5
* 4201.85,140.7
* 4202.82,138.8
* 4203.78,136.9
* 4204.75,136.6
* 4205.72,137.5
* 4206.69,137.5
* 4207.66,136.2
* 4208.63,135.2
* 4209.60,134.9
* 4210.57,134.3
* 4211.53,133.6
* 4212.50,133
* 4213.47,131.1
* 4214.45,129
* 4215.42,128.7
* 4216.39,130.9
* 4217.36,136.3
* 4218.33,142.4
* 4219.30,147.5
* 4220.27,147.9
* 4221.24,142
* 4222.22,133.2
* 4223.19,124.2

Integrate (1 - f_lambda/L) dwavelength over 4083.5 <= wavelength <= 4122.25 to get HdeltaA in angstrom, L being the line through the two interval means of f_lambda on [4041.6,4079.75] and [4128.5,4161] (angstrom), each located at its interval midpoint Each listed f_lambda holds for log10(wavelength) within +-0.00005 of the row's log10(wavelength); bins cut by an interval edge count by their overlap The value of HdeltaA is 6.0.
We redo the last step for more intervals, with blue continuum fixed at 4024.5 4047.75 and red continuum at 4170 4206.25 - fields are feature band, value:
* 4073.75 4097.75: 2.7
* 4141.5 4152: 0.6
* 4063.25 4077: 0.4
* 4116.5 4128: 0.4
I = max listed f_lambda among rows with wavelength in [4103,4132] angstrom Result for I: 140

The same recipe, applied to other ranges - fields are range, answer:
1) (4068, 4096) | 157.4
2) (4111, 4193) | 149.4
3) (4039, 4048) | 158.1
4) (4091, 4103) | 118.9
